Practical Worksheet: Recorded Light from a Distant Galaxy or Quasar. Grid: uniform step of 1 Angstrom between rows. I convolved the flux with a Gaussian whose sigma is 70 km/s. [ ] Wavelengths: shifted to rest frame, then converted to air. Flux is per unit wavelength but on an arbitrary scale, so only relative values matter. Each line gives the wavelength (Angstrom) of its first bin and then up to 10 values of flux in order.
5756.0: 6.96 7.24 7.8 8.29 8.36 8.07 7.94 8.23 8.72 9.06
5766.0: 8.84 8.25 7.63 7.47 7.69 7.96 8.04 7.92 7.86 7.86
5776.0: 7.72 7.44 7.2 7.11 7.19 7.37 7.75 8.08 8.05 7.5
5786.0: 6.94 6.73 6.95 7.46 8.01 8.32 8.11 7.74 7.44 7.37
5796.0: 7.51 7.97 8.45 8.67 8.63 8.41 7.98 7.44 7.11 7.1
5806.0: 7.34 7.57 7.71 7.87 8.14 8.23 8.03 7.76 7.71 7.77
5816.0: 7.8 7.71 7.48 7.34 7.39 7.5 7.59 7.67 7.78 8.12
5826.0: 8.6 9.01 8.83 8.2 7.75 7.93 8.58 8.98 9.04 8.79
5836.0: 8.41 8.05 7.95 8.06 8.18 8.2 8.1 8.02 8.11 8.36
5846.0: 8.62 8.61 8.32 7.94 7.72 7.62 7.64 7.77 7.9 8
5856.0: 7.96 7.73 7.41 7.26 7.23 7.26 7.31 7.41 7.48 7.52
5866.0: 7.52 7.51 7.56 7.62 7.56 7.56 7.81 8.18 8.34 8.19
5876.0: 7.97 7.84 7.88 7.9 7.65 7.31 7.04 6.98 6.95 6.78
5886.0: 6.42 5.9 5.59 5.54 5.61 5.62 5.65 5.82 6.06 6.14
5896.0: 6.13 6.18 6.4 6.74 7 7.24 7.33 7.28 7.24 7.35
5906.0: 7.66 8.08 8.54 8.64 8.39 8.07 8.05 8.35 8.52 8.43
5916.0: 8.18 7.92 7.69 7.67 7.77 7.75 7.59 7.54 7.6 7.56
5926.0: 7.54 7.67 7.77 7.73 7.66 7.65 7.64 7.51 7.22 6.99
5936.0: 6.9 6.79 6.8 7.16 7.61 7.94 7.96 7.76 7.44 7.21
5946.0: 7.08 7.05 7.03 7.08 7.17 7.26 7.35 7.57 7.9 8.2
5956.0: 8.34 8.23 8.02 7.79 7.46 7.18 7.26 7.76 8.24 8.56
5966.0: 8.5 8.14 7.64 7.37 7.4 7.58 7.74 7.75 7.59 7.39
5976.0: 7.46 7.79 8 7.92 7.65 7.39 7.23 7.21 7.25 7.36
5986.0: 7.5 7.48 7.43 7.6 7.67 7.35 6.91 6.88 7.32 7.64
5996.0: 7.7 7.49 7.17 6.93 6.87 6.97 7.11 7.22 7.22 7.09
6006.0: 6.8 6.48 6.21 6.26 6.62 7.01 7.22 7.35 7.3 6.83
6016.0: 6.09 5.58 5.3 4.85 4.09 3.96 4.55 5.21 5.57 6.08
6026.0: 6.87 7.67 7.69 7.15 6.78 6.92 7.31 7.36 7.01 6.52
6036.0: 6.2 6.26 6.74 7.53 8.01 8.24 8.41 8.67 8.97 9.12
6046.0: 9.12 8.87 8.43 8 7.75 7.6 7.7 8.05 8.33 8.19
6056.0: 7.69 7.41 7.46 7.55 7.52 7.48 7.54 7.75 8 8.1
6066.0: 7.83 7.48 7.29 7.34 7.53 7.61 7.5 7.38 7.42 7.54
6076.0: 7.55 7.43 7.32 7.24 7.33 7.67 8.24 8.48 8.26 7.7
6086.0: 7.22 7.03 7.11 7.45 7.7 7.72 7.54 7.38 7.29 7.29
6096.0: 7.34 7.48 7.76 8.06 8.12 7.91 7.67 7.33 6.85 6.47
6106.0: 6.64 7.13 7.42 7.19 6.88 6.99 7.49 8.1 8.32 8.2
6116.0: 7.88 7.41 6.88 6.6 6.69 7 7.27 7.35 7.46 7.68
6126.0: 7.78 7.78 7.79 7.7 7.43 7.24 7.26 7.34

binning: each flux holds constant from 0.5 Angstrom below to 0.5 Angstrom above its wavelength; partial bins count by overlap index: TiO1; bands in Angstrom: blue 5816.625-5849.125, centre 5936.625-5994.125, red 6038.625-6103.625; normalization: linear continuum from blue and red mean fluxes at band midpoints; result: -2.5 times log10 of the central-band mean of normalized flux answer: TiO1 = 0.06 mag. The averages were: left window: 8.16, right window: 7.77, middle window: 7.55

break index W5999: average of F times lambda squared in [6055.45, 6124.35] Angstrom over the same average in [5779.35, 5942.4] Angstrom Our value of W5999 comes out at 1.1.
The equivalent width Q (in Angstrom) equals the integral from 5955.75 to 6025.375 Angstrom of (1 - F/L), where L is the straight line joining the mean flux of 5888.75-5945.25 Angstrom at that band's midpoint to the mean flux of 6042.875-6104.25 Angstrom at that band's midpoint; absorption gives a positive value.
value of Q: 4.06 Angstrom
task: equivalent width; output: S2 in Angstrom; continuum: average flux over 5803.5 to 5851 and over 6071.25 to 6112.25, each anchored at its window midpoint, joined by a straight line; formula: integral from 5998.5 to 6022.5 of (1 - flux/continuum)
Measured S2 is 4.1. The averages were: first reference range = 8.02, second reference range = 7.45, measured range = 6.33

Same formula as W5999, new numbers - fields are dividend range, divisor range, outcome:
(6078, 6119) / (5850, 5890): 1.09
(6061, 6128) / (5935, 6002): 1.04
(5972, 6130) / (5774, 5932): 1.02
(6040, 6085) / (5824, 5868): 1.06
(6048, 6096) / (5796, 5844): 1.03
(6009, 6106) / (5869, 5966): 1.03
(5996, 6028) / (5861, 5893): 0.94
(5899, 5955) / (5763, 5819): 1.02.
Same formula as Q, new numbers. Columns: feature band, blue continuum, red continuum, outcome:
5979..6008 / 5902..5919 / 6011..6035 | -2.1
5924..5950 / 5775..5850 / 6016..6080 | 0.6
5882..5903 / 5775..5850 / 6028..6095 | 4.0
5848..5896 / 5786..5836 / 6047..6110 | 3.7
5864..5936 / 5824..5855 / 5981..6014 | 4.2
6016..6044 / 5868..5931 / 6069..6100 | 3.4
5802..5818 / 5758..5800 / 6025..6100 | 0.3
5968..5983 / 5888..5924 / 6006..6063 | -0.9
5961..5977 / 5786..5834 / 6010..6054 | -1.0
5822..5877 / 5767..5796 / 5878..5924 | -4.6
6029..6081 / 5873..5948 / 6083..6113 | -1.8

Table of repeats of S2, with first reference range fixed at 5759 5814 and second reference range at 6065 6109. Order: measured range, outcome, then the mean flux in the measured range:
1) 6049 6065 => -0.5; 7.75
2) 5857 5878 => 0.3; 7.64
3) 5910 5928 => -0.5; 7.89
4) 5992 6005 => 0.7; 7.19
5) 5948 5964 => 0.0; 7.64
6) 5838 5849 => -0.7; 8.23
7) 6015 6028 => 3.3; 5.62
